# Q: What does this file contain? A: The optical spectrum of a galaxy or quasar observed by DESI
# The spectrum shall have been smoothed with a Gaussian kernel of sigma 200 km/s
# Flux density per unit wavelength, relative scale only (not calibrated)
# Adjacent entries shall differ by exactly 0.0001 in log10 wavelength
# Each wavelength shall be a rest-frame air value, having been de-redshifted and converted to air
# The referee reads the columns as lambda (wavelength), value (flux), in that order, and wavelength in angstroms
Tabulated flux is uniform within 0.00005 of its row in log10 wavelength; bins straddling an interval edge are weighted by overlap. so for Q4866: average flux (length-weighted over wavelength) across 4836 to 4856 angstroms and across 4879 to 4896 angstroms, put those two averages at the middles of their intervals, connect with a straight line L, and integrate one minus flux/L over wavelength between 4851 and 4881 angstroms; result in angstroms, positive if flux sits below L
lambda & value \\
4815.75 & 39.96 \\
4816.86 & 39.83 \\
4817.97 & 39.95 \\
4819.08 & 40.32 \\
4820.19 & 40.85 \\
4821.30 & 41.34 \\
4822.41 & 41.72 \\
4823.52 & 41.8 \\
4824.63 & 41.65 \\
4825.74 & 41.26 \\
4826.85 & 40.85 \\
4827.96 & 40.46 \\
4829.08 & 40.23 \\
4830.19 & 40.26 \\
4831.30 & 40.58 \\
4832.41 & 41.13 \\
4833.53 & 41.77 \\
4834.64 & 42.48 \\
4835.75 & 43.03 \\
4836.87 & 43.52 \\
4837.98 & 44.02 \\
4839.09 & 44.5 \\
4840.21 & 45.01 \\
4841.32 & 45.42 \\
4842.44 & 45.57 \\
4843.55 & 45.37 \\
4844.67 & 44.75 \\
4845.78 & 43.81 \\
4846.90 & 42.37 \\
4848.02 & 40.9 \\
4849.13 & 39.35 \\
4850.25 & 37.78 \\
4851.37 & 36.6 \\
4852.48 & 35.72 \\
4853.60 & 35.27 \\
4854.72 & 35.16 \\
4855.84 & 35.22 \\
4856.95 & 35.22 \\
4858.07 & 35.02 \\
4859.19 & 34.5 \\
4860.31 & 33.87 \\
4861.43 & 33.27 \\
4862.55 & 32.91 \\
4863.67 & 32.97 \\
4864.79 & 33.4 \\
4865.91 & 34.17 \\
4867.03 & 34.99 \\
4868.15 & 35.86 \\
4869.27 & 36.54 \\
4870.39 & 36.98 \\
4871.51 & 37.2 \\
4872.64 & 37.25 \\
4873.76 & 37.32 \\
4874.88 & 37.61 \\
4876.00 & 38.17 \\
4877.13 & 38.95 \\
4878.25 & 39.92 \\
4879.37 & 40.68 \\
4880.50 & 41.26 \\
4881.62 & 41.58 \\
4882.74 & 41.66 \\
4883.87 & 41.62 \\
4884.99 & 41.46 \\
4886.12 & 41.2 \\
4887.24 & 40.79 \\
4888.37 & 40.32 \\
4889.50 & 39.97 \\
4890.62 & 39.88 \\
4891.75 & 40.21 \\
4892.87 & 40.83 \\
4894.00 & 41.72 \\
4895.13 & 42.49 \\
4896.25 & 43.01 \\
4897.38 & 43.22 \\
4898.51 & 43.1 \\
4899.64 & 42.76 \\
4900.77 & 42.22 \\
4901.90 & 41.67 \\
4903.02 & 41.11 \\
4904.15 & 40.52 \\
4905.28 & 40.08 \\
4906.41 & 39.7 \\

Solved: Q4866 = 3.7 angstroms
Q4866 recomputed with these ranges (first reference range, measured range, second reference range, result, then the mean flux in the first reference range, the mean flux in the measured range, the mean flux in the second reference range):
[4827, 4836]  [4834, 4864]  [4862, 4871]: -1.08 angstroms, 41.2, 39.4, 34.8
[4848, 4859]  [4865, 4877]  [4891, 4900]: 0.67 angstroms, 36.4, 36.6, 42.1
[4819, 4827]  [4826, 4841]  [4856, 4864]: -1.14 angstroms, 41.3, 42.2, 34.1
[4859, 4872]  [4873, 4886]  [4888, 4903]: -0.70 angstroms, 34.7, 40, 41.7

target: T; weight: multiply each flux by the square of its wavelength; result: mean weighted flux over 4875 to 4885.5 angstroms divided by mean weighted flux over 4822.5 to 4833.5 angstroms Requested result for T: 1.01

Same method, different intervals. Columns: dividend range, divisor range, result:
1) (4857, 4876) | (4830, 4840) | 0.84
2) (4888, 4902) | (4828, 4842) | 1.00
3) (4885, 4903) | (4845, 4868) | 1.17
